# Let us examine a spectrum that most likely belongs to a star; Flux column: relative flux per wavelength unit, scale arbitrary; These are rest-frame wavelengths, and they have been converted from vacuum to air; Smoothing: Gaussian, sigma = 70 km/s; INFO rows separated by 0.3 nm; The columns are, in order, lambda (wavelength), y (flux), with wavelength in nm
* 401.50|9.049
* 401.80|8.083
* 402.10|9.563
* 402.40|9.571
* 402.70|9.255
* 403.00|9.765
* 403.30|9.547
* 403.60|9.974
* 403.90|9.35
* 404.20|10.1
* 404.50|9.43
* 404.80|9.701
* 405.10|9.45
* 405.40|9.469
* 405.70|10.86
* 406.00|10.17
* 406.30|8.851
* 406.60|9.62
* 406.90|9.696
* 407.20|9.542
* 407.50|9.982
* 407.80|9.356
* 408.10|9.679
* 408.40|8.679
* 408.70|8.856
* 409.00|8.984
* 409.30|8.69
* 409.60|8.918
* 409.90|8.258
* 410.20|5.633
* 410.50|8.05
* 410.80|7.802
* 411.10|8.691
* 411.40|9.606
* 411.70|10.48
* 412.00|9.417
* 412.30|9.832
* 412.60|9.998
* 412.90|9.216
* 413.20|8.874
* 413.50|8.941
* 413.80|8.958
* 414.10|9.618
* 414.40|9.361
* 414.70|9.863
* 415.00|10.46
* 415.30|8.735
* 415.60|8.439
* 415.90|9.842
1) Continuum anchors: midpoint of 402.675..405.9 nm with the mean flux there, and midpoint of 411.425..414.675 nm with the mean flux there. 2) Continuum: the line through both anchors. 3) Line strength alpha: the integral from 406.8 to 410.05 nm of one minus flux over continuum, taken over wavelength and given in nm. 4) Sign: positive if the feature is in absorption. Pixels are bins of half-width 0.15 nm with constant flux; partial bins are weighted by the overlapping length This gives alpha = 0.163 nm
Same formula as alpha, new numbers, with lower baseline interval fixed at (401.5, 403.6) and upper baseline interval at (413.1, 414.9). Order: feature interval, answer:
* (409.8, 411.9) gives 0.21 nm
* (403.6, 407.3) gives -0.15 nm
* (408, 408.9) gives 0.03 nm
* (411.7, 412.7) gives -0.06 nm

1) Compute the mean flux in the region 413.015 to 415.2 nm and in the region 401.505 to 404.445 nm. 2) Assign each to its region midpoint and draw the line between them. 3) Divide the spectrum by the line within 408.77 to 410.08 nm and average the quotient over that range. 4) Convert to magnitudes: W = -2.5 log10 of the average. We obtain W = 0.09 mag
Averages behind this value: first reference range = 9.45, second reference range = 9.42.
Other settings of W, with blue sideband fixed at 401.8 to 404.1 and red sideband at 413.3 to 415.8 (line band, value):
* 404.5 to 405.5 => -0.008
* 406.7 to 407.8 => -0.030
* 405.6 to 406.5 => -0.051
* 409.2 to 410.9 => 0.190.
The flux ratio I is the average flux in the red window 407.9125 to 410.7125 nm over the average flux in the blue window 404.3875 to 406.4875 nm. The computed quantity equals 0.9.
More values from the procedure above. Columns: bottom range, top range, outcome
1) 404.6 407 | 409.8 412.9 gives 0.91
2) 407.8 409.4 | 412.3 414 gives 1.03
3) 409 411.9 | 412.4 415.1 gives 1.11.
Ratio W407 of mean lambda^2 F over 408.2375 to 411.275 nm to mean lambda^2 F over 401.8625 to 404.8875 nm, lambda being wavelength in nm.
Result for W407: 0.89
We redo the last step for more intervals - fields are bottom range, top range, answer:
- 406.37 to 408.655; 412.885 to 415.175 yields 1.03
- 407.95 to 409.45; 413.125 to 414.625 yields 1.05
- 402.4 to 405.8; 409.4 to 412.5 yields 0.93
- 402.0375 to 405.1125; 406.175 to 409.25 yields 0.99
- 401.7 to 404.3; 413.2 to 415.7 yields 1.04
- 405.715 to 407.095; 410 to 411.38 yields 0.82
